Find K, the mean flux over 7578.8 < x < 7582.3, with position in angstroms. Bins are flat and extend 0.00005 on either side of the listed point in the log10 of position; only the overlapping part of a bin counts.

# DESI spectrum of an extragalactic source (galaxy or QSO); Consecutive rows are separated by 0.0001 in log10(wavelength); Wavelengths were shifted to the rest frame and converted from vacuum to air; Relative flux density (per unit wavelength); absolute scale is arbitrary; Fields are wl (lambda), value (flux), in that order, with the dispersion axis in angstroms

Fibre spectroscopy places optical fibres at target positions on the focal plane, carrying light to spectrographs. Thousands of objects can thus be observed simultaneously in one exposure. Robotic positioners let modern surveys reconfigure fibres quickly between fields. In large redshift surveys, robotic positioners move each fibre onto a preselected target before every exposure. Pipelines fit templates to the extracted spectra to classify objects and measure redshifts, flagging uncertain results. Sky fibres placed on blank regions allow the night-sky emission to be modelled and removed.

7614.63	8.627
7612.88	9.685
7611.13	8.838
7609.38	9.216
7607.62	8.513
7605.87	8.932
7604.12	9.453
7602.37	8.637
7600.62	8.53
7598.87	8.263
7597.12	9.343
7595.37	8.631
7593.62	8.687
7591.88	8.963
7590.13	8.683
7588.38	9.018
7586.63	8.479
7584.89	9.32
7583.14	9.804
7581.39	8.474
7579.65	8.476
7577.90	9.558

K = 8.49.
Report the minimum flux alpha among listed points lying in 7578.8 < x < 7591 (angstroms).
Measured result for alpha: 8.474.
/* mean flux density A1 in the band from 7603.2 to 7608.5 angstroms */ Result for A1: 8.96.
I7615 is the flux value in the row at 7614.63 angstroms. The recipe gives 8.627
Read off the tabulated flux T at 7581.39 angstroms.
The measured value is 8.474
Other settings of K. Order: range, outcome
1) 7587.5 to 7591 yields 8.84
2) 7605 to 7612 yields 8.87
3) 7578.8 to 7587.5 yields 8.92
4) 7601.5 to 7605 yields 9.05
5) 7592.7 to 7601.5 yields 8.7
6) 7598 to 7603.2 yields 8.48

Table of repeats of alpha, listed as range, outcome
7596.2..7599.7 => 8.263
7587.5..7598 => 8.631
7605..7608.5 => 8.513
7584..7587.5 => 8.479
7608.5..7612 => 8.838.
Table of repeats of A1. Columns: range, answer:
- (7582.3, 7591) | 9.06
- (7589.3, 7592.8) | 8.84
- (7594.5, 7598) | 8.98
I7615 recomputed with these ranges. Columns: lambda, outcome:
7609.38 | 9.216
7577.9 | 9.558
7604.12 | 9.453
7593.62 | 8.687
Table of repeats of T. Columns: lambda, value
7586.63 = 8.479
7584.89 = 9.32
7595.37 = 8.631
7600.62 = 8.53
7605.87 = 8.932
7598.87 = 8.263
